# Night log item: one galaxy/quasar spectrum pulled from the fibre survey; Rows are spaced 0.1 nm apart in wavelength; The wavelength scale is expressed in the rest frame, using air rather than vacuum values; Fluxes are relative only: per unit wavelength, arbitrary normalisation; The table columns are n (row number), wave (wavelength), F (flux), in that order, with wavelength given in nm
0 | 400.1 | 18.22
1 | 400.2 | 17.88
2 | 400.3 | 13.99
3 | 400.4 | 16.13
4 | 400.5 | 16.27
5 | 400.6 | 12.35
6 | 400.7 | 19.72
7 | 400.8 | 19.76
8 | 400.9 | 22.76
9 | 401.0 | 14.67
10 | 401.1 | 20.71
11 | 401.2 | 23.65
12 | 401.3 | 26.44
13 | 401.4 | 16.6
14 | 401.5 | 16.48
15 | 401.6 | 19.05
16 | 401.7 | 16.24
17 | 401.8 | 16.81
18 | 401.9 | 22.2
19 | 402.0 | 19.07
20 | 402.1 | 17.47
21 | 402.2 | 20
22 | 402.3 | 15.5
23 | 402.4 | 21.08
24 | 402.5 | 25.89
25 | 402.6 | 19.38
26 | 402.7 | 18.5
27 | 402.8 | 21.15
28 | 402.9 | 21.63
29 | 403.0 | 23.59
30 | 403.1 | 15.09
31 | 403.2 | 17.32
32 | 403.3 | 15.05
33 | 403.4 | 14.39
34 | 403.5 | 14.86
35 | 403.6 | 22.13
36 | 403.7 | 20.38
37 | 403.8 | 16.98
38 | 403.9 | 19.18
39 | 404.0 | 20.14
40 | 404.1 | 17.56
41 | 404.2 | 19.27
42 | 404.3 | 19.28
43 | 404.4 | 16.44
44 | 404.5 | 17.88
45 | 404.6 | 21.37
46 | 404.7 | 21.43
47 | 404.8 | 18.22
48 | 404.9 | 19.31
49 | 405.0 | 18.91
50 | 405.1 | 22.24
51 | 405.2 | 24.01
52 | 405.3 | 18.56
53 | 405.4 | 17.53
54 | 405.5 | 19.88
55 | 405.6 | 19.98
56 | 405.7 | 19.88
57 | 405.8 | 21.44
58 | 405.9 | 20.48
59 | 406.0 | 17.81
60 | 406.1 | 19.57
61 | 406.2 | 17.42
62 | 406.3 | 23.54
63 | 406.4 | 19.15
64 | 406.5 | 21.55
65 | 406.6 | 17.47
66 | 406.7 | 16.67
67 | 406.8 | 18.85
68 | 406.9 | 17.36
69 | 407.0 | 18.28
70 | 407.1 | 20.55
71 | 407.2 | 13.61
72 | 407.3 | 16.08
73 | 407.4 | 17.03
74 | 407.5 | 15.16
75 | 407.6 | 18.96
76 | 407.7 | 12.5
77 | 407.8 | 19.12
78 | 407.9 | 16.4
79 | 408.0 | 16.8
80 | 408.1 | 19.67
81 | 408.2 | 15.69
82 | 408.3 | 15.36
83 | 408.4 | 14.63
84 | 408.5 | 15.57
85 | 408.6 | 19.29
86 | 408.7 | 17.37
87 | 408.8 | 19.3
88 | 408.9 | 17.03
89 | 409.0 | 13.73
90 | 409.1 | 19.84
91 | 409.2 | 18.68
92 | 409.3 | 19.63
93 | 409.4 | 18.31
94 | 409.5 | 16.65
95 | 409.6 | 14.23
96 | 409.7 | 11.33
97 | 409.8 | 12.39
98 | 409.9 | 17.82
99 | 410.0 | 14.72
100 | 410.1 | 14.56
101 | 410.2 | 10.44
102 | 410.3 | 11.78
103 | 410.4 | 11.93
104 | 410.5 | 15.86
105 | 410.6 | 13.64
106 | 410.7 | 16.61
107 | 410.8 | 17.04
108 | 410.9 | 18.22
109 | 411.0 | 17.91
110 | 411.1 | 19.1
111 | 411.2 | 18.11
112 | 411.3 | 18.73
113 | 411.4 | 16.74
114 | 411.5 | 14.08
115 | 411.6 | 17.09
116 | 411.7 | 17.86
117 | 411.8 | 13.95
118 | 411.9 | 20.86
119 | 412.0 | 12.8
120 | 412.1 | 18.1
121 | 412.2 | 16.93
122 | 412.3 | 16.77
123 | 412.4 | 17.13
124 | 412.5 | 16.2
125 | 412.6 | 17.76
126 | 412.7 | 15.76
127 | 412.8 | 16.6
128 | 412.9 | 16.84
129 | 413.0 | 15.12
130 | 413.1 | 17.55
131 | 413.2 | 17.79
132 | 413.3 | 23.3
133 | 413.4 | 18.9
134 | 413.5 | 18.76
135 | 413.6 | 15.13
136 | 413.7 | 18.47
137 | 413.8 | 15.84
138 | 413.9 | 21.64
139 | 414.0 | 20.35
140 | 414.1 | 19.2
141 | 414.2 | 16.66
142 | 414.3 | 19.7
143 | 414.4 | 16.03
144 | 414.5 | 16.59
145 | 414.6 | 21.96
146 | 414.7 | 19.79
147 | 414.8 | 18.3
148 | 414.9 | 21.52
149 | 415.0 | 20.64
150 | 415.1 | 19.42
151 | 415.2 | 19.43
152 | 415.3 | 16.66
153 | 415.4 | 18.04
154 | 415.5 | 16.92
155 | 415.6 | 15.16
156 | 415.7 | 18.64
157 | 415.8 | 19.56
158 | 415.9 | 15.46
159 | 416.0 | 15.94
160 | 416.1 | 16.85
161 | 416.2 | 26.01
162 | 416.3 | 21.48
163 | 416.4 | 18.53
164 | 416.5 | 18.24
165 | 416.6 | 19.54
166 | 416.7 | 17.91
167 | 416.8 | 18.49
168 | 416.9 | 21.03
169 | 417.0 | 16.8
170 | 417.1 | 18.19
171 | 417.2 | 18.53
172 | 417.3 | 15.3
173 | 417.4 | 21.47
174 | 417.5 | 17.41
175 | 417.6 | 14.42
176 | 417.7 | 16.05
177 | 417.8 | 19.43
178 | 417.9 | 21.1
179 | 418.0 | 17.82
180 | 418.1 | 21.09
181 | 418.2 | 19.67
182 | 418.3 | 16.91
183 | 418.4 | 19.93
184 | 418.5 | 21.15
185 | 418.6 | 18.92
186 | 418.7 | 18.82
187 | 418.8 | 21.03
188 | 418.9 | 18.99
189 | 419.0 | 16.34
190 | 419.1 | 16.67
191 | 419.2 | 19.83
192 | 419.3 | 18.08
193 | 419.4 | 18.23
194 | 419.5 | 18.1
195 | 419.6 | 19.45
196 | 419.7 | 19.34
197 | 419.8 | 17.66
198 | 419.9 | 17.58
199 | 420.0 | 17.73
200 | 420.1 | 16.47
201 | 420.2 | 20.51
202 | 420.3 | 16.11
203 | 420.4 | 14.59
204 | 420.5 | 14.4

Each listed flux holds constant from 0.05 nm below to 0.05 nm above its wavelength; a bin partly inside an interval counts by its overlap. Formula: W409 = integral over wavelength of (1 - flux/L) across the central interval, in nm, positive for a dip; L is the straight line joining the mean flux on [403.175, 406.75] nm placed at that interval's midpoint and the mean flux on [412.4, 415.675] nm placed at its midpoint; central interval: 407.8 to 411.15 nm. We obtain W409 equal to 0.45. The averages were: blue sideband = 19.1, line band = 16.2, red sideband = 18.2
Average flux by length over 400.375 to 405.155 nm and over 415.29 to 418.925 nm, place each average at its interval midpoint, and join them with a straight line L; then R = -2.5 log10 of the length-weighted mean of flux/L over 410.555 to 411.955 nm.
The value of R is 0.10 mag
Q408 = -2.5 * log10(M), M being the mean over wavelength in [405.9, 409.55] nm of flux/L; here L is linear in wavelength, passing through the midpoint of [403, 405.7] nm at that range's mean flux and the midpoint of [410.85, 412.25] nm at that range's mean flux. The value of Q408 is 0.02 mag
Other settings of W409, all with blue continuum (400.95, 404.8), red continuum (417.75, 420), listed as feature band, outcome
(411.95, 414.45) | 0.18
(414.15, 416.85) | 0.04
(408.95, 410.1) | 0.18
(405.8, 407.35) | 0.03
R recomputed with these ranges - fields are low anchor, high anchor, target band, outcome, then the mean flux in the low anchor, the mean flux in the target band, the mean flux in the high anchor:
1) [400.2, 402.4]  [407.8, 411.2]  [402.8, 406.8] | -0.103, 18.4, 19.2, 16.2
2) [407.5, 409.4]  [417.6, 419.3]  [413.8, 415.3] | -0.057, 17.2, 19.2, 18.8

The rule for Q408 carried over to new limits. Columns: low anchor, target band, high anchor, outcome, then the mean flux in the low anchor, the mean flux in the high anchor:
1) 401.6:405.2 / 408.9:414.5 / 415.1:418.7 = 0.12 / 19.1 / 18.5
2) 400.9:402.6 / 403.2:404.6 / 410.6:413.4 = 0.06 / 19.6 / 17.2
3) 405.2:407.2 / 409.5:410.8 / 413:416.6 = 0.33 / 19.2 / 18.7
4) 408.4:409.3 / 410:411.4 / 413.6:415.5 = 0.15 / 17.5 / 18.8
